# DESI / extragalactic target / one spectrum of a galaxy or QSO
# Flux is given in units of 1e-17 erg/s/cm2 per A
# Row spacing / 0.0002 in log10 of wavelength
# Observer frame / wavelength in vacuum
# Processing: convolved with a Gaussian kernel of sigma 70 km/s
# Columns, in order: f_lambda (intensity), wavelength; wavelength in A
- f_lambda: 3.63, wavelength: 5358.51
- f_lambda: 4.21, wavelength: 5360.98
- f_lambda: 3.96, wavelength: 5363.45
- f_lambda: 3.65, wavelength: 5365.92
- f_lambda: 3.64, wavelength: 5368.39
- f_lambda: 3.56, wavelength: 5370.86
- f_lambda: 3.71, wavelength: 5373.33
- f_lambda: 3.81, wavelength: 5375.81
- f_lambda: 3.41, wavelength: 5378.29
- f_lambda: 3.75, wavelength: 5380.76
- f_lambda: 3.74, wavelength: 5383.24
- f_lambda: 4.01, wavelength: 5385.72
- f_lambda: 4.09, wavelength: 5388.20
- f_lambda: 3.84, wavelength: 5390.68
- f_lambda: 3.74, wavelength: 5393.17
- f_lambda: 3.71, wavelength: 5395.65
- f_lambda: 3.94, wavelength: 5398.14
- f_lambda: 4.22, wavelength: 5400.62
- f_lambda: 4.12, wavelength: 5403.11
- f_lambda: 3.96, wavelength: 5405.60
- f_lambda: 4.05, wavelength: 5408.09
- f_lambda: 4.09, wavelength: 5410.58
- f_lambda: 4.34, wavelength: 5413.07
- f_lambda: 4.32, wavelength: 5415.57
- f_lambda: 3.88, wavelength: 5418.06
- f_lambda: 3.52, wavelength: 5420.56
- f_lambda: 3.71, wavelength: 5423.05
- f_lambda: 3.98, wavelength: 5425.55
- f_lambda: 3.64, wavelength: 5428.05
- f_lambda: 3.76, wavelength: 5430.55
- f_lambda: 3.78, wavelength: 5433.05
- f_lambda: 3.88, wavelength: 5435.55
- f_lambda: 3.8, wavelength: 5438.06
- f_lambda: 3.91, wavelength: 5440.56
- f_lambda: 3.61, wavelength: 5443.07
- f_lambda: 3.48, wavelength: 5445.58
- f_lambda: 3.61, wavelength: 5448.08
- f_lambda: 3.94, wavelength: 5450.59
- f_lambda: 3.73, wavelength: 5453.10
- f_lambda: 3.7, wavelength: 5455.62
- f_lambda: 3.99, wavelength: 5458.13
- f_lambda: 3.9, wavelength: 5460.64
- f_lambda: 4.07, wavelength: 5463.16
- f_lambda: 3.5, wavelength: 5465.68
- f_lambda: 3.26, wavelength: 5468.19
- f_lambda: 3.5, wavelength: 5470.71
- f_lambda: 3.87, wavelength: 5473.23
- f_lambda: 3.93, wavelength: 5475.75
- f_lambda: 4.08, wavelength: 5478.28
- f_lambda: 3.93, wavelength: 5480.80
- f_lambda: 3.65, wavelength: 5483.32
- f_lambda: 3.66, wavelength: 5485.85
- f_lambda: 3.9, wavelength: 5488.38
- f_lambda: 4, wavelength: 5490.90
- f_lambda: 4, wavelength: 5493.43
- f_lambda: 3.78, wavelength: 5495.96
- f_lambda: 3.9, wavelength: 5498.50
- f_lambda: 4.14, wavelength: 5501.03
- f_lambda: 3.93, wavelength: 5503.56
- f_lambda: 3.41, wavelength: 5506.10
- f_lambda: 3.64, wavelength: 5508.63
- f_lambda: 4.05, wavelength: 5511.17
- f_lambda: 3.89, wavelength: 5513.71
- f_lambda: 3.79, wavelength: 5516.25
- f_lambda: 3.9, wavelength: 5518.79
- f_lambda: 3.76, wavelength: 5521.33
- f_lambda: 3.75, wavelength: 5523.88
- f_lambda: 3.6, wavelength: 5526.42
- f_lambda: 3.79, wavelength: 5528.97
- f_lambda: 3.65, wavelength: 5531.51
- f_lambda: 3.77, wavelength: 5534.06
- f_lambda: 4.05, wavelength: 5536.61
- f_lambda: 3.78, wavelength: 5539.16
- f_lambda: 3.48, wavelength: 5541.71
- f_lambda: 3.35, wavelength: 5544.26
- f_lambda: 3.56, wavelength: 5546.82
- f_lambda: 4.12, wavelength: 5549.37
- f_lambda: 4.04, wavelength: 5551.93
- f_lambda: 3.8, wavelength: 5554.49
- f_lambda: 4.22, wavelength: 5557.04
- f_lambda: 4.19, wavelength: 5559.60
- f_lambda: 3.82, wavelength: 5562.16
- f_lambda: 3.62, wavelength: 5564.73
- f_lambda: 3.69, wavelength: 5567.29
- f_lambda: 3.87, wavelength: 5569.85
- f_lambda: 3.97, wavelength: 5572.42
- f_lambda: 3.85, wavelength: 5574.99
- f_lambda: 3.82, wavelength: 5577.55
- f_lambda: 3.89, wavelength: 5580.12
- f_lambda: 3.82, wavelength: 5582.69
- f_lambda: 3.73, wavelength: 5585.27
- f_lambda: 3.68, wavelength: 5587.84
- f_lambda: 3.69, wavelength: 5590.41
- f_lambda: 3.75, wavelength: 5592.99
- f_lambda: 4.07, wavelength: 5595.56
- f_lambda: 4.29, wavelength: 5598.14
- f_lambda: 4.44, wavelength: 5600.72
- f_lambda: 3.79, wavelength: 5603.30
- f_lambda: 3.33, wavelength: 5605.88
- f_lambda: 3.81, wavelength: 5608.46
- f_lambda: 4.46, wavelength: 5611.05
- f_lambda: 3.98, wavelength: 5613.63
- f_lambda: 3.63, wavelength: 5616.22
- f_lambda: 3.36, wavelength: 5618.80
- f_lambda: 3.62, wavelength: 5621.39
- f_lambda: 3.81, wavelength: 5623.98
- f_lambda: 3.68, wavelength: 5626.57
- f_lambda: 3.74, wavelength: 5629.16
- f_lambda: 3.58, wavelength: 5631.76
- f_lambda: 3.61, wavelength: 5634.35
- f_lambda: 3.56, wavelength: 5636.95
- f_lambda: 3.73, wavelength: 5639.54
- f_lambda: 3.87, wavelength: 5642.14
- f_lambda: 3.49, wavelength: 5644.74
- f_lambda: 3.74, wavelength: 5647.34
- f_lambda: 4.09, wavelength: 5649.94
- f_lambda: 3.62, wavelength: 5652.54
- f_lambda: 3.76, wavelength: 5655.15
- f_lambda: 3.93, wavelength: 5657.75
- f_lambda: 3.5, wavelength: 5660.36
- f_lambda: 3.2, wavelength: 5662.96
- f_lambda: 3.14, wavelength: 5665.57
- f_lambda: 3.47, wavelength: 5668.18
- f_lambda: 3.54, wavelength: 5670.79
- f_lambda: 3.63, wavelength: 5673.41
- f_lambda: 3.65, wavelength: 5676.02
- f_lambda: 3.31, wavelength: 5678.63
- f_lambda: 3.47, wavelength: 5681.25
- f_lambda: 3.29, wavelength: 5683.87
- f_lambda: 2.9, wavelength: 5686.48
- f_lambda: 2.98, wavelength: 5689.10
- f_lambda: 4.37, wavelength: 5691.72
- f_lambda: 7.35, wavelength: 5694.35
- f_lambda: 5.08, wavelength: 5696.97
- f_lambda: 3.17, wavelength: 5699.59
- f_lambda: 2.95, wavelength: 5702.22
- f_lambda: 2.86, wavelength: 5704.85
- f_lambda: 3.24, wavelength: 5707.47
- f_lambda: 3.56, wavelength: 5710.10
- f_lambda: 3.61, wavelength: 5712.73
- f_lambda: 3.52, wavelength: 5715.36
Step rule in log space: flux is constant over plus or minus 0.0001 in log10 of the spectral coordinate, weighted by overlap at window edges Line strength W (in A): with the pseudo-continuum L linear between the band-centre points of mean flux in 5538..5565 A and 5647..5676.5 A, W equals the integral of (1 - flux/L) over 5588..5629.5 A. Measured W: -1.5 A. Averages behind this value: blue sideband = 3.82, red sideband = 3.6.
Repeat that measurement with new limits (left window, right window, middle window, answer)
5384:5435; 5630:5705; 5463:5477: 0.8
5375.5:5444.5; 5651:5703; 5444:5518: 0.7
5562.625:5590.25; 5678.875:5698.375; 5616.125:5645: 2.3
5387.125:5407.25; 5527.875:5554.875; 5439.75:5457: 0.8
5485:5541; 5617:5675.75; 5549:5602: -2.7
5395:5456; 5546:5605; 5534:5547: 0.8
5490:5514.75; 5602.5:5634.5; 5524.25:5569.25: 0.2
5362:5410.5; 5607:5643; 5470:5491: -0.2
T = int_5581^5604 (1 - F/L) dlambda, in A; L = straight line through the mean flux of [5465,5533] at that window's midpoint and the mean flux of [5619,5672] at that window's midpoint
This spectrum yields -1.5 A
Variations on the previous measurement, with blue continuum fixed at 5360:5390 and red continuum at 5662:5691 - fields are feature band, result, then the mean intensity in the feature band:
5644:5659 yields -1.8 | 3.78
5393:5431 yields -2.1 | 3.95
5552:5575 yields -2.5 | 3.9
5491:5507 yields -1.2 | 3.88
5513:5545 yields -1.6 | 3.74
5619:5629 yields -0.7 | 3.67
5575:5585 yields -1.0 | 3.83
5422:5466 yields -1.1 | 3.78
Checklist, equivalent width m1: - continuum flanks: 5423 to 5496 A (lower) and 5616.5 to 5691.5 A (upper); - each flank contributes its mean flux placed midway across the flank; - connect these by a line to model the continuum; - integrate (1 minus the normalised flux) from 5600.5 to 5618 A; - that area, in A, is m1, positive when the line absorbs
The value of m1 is -1.3 A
